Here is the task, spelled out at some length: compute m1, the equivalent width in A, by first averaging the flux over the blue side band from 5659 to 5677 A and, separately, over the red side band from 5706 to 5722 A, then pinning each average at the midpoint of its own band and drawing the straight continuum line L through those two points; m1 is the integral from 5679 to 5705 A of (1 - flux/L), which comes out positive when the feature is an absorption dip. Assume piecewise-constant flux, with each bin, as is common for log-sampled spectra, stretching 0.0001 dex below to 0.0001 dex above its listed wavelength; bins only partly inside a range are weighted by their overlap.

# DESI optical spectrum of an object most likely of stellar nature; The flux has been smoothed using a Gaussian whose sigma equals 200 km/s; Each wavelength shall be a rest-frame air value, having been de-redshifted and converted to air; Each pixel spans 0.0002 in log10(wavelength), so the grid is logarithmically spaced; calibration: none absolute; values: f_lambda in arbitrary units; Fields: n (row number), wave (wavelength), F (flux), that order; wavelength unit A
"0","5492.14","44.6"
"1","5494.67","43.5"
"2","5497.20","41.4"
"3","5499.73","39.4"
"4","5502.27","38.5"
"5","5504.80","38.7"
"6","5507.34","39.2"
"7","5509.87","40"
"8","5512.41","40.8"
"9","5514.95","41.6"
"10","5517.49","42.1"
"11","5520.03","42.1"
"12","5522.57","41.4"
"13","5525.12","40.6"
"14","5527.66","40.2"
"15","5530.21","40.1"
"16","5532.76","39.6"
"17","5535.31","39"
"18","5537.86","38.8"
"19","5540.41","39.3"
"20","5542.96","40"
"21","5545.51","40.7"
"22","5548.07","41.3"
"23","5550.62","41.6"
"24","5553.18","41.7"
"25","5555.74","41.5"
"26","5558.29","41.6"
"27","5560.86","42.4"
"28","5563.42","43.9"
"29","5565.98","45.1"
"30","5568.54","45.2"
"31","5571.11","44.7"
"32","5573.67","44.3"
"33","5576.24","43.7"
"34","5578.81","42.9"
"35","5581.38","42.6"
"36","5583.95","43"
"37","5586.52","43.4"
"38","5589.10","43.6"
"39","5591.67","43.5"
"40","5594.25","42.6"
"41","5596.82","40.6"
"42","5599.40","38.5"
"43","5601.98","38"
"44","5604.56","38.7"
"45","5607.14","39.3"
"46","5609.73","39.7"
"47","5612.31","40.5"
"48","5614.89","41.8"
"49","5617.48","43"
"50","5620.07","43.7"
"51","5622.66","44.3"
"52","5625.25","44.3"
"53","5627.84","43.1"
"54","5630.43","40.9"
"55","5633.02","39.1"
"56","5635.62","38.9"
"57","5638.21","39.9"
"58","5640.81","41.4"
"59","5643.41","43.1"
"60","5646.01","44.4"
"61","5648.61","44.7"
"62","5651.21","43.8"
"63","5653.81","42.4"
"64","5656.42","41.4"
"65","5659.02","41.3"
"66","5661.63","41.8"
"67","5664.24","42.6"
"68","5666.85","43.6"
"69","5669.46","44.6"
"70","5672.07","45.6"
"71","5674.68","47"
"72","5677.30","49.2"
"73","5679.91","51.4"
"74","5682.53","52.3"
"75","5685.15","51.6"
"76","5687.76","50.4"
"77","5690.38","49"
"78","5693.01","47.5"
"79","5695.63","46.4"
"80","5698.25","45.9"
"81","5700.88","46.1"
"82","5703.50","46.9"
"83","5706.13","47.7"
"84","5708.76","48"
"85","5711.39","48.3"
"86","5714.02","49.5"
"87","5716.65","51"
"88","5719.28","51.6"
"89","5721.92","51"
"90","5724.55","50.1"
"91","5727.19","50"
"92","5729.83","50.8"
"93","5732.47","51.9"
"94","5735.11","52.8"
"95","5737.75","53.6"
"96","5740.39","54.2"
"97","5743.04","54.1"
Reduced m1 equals -0.95 A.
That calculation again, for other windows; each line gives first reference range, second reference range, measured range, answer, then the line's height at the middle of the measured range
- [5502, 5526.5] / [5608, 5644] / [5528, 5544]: 0.5 A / 40.8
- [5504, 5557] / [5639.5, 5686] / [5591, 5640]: 2.7 A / 43.4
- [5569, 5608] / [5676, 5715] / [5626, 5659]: 2.5 A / 45.4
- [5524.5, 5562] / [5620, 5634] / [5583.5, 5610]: 0.5 A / 41.8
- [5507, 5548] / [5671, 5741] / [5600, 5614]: 1.6 A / 44.5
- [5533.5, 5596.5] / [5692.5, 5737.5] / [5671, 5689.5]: -0.8 A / 47.7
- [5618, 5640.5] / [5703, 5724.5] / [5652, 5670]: 0.9 A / 44.7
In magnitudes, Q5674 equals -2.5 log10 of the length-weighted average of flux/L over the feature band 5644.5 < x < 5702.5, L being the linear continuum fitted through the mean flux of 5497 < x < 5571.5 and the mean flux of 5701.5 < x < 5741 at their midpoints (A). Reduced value 0.05 mag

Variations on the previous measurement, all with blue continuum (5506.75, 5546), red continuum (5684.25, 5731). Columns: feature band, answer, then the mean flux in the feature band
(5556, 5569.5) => -0.035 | 43.5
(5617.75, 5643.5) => 0.086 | 41.9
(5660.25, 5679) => 0.050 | 45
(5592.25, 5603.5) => 0.094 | 40.1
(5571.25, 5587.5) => -0.014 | 43.4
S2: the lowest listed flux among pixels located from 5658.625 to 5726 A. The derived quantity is 41.3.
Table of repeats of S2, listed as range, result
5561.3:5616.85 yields 38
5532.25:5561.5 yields 38.8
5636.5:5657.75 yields 39.9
